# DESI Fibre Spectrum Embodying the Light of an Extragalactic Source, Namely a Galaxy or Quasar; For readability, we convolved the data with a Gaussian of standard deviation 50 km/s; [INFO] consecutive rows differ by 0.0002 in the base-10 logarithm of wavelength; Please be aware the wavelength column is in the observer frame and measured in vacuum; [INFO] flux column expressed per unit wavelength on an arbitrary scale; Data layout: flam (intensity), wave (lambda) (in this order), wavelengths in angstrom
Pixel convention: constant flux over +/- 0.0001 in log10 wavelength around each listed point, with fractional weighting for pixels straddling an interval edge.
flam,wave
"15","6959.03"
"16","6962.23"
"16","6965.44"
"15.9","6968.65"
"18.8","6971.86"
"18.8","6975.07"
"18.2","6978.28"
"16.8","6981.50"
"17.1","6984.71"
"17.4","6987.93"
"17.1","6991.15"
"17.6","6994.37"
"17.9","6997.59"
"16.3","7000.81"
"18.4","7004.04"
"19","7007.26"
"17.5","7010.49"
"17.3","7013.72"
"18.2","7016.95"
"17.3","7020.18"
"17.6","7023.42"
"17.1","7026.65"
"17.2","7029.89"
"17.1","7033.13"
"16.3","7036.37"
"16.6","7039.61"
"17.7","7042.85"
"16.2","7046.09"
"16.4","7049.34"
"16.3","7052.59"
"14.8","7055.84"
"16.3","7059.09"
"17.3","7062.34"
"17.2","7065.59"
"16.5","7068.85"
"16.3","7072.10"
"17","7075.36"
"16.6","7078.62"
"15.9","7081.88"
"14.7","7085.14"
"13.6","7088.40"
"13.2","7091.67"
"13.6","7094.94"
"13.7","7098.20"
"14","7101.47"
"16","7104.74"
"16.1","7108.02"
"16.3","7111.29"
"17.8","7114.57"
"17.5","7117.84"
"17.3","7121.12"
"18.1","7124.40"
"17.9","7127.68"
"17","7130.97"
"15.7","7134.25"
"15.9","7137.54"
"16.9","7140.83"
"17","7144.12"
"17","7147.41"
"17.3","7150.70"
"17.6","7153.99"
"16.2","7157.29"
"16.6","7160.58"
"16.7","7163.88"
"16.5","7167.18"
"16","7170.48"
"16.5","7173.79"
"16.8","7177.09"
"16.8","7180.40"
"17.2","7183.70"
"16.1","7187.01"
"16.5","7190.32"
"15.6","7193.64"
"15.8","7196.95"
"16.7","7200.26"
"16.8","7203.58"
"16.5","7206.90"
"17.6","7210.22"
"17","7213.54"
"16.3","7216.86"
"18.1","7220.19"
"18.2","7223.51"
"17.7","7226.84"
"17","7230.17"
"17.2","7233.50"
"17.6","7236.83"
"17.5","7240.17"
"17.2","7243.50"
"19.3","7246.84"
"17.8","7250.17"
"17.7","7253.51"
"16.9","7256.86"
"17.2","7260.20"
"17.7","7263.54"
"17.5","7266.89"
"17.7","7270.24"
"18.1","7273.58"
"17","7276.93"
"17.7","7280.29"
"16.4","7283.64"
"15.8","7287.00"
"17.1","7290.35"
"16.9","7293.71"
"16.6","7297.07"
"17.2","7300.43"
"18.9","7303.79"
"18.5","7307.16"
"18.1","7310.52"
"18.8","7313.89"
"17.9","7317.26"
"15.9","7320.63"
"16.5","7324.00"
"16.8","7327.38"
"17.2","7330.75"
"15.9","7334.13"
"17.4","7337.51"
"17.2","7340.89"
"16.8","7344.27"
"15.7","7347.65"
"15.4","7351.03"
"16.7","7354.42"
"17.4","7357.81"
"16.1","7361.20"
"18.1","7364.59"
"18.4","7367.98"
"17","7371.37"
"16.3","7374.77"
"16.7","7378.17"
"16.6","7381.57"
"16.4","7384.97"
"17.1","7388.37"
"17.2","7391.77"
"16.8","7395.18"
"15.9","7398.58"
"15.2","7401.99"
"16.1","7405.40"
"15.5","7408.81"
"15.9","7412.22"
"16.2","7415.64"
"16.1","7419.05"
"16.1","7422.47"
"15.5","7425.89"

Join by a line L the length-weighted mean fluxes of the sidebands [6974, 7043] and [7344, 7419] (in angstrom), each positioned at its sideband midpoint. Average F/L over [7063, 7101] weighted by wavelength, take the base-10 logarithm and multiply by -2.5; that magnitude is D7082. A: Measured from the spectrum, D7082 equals 0.13 mag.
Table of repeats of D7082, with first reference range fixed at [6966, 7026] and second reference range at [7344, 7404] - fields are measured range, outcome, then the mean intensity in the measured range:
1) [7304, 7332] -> -0.05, 17.5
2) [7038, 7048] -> 0.04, 16.8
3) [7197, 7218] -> 0.02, 16.8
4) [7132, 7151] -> 0.04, 16.6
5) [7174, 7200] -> 0.04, 16.4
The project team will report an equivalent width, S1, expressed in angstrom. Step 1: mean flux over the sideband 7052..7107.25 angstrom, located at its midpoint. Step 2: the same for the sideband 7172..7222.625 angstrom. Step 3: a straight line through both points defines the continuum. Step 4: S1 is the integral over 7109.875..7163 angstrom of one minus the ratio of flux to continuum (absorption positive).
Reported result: -3.1 angstrom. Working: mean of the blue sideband 15.5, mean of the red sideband 16.7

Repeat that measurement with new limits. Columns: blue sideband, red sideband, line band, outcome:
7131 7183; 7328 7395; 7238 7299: -2.16 angstrom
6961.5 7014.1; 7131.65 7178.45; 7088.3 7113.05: 3.30 angstrom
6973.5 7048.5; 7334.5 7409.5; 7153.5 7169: 0.40 angstrom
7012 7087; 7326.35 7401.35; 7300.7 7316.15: -1.55 angstrom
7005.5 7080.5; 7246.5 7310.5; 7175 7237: 1.42 angstrom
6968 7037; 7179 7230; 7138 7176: 0.66 angstrom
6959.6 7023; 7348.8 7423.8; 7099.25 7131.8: 0.74 angstrom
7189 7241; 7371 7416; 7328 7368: -0.71 angstrom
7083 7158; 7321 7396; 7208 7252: -3.07 angstrom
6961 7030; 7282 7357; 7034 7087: 2.98 angstrom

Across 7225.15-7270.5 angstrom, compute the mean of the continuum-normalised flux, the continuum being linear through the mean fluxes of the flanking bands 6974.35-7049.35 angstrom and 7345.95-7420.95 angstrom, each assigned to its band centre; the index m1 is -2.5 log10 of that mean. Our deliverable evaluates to -0.05 mag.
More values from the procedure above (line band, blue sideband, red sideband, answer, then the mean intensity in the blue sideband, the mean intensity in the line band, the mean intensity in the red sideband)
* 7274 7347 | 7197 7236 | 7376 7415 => -0.03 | 17.1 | 17.2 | 16.3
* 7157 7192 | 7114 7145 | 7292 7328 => 0.04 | 17.1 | 16.5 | 17.5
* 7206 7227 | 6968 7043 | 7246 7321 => 0.01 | 17.5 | 17.3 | 17.5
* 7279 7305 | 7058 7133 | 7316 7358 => -0.03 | 16.1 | 17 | 16.6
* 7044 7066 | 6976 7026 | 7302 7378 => 0.08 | 17.6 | 16.3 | 17.1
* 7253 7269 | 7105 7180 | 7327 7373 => -0.03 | 16.8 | 17.4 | 16.9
